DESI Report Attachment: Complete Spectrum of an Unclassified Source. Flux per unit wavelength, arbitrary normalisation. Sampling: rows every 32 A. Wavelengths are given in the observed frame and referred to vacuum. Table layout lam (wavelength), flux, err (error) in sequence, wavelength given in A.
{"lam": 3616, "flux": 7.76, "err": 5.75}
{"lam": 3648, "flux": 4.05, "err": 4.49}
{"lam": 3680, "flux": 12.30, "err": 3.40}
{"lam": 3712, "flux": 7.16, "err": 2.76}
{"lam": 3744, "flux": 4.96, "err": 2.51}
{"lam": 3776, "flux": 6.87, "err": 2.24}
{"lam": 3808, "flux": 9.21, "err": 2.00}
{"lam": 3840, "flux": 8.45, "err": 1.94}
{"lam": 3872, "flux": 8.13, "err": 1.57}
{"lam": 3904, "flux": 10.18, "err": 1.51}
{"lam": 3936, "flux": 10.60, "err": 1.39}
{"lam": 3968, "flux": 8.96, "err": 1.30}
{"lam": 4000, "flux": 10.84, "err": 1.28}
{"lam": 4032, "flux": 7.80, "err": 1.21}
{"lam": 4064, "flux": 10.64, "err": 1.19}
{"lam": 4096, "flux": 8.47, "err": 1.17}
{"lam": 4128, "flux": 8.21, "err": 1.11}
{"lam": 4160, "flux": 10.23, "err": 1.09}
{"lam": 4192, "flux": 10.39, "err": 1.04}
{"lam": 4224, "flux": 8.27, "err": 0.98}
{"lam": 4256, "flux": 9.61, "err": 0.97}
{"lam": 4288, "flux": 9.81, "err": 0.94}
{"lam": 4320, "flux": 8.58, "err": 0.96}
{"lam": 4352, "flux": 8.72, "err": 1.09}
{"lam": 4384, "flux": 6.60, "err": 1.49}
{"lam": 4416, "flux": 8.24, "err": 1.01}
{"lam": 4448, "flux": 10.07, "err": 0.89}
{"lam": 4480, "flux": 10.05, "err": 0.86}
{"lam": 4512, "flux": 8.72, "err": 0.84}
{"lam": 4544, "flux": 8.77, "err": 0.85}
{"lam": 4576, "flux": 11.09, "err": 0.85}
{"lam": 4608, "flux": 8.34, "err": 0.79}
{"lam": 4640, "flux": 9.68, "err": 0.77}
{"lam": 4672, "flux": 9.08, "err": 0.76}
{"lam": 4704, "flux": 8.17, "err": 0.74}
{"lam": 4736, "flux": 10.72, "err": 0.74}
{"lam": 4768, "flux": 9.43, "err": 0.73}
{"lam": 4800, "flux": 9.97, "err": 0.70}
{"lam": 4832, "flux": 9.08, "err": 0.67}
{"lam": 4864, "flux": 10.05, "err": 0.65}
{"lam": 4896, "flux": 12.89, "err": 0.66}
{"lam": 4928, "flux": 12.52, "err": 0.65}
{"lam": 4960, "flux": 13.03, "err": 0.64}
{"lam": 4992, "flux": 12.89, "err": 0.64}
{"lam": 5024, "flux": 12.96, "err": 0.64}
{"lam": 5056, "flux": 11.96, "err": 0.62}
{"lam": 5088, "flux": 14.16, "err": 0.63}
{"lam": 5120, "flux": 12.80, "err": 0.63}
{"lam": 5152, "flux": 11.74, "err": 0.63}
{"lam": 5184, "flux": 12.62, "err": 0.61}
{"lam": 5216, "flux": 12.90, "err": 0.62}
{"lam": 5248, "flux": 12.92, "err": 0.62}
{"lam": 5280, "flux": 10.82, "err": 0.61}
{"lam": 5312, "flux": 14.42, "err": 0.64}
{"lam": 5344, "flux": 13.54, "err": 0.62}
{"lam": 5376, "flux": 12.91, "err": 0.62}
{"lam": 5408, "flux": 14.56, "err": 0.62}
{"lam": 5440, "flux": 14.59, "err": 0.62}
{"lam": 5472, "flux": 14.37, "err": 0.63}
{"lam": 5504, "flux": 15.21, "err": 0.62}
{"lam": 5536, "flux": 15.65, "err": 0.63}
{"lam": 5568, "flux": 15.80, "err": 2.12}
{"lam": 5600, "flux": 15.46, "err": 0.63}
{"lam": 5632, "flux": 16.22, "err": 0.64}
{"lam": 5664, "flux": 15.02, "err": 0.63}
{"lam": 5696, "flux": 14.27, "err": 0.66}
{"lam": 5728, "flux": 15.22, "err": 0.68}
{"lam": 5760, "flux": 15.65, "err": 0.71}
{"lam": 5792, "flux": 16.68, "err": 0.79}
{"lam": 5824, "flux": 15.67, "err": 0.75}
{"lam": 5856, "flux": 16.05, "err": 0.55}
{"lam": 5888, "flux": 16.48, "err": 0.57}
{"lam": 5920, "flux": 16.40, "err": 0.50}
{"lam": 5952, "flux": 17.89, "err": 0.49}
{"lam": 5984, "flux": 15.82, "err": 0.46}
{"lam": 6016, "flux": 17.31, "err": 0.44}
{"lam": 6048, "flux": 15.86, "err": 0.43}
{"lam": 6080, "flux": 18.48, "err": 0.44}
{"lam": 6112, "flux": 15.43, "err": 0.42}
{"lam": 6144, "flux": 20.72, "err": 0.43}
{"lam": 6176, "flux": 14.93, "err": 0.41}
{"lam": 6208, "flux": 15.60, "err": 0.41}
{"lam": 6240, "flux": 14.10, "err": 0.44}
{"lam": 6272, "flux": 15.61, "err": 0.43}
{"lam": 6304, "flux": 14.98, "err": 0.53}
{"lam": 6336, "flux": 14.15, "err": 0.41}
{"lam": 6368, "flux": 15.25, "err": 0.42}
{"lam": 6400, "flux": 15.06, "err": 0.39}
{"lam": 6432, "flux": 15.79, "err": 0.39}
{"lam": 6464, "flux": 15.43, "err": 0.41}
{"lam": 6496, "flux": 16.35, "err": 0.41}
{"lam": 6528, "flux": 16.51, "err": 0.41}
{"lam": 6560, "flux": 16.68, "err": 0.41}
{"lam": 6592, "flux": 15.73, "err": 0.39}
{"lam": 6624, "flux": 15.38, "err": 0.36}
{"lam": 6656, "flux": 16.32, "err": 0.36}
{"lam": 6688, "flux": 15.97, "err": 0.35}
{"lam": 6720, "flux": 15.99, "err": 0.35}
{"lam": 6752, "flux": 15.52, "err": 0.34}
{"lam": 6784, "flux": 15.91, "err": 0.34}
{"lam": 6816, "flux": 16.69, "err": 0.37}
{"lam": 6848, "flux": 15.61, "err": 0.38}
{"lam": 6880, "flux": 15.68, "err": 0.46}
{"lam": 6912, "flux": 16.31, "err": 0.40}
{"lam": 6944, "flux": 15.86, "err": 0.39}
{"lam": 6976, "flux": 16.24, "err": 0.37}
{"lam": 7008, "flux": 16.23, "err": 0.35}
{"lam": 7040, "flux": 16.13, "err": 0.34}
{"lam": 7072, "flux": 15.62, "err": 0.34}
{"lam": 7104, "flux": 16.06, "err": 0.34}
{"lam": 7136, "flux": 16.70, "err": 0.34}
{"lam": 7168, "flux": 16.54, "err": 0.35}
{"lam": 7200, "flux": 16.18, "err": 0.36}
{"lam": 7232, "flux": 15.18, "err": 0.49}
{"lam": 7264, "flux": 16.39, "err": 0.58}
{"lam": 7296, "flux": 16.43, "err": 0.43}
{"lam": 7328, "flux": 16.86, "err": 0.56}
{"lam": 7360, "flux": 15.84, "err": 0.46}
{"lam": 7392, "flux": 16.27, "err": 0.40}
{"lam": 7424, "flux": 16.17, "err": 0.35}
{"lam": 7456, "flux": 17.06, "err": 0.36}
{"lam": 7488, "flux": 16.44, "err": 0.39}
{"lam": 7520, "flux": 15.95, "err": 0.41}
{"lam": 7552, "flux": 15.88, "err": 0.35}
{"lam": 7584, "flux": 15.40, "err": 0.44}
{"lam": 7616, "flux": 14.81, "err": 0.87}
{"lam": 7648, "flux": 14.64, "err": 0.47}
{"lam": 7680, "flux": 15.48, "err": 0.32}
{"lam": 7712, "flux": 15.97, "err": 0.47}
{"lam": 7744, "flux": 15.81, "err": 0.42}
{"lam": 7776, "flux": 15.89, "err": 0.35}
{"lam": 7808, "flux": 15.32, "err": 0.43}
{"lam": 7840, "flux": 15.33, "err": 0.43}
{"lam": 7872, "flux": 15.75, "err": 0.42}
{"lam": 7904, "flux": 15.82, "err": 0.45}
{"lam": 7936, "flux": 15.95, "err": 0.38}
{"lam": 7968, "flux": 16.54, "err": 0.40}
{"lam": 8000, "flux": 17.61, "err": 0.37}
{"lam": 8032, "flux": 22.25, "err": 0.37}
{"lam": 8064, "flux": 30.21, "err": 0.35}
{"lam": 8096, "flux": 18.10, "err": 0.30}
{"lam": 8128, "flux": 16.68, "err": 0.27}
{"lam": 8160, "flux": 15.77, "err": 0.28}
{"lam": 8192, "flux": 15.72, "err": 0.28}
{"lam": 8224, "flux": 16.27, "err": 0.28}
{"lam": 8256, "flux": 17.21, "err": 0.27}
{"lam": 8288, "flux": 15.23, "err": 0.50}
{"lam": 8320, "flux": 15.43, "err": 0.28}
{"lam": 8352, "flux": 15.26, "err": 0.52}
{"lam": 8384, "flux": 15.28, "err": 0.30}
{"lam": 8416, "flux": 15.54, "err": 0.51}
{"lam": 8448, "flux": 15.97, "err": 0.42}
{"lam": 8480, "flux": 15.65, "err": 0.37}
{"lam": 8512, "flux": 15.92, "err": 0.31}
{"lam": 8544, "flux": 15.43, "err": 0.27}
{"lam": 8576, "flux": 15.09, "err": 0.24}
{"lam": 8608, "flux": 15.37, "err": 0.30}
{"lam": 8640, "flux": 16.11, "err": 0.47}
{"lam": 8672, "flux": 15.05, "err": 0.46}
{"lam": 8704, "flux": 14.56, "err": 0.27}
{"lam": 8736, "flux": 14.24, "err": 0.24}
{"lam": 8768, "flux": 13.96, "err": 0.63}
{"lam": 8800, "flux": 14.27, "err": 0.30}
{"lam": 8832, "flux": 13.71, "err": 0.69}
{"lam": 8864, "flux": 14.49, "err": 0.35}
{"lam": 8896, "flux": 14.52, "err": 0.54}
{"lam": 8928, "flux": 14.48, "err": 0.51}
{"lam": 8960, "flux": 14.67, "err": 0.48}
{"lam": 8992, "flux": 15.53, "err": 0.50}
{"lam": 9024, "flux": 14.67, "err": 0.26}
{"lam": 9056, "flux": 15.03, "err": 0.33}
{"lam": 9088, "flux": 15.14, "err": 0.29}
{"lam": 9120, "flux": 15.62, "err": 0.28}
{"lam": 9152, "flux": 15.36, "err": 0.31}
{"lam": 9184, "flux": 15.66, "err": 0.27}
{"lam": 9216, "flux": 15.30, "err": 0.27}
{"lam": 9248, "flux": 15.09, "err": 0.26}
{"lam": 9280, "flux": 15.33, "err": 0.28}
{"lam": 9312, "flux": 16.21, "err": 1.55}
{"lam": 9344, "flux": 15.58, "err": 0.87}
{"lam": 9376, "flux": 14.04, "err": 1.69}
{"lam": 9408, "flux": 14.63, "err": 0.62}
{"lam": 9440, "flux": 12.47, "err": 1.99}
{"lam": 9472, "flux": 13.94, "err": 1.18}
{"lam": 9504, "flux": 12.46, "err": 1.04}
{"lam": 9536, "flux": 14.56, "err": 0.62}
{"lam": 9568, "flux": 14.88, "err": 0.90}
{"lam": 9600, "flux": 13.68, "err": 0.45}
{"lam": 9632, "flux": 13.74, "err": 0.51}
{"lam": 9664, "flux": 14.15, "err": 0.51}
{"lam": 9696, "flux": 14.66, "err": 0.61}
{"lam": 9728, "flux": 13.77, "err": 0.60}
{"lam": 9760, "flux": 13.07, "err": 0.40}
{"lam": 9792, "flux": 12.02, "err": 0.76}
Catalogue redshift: 0.23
